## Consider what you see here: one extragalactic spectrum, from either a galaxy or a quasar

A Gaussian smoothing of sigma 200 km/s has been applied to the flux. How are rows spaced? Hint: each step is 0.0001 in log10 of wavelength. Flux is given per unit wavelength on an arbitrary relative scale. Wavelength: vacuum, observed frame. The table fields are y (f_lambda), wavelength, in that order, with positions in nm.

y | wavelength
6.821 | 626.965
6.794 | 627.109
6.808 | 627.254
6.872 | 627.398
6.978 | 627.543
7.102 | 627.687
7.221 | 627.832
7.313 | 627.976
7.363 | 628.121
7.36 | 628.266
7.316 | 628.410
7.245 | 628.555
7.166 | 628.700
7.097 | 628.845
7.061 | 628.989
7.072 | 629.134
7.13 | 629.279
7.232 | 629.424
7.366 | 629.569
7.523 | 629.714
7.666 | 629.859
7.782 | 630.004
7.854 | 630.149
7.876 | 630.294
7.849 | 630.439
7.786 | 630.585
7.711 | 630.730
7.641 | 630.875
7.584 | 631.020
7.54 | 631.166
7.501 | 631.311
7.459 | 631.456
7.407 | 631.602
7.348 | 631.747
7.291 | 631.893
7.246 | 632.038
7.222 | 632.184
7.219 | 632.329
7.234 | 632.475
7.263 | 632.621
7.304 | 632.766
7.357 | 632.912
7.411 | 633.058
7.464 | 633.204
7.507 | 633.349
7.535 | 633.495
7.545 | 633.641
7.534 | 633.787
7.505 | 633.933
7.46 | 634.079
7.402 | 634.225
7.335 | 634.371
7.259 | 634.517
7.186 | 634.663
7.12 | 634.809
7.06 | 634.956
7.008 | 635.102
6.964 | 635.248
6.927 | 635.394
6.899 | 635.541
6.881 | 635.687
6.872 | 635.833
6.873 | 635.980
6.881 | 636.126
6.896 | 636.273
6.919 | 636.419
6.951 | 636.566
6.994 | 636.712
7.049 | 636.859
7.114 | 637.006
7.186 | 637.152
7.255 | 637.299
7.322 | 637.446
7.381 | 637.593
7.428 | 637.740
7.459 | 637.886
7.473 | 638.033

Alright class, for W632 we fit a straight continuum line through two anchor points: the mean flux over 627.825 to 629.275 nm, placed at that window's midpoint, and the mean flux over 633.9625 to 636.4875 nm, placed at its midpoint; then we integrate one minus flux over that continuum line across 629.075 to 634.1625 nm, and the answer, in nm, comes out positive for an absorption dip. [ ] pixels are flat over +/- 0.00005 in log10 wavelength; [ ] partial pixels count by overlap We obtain -0.230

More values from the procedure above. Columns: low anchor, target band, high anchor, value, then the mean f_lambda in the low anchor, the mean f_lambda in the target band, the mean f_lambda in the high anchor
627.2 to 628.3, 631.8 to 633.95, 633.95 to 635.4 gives -0.058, 7.12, 7.37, 7.2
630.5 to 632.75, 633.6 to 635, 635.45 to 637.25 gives -0.034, 7.43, 7.34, 6.96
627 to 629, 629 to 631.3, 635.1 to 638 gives -0.146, 7.12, 7.56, 7.07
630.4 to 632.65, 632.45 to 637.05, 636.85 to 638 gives 0.118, 7.45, 7.18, 7.3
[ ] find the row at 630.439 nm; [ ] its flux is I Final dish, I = 7.849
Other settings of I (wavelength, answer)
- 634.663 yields 7.186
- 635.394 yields 6.927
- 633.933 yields 7.505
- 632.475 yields 7.234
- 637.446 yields 7.322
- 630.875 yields 7.641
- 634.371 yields 7.335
